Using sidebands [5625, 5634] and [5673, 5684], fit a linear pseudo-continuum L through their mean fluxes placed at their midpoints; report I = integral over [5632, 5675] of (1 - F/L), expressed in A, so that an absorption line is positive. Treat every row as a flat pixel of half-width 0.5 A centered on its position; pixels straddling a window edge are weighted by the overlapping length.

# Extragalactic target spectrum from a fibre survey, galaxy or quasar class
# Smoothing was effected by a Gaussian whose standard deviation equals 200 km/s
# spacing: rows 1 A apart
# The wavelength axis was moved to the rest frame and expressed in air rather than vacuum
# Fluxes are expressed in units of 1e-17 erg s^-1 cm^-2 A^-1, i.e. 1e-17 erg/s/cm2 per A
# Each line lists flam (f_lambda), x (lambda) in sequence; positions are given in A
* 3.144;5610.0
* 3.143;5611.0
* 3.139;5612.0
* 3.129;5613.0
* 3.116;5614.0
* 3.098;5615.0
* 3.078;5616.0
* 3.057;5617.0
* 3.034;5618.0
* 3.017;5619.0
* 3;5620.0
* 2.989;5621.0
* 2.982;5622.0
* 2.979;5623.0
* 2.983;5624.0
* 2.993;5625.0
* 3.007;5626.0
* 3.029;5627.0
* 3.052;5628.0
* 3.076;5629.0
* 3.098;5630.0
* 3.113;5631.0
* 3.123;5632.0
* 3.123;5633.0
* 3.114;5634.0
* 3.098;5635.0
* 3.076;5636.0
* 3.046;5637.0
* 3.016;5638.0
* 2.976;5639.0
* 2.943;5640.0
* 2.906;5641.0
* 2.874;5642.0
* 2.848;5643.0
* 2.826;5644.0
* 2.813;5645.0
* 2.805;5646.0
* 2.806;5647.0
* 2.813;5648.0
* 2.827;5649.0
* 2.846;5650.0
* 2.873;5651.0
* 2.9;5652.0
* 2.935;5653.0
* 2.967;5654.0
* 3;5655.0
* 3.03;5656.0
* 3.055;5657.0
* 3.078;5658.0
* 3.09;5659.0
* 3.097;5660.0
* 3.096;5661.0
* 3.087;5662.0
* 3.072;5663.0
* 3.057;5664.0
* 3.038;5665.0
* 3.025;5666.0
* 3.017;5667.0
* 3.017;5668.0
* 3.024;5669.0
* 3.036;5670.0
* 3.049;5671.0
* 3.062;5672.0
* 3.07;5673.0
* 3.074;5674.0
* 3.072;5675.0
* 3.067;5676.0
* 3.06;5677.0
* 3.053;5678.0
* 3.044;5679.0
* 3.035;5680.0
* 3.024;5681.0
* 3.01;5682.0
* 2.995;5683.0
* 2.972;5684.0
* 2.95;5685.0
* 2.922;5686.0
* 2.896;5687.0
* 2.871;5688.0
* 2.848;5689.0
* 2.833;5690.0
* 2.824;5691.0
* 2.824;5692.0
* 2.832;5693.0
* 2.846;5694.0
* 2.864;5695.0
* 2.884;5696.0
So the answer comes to 1.0 A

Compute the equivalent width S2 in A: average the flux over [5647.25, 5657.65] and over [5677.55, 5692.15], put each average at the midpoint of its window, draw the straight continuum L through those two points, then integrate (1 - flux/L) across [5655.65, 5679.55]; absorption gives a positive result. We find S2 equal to -1.0 A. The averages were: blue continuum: 2.92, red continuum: 2.94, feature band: 3.06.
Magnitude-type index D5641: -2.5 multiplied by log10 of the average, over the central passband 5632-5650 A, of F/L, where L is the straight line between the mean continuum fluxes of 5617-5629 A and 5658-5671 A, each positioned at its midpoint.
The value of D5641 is 0.03 mag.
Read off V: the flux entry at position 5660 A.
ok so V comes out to 3.097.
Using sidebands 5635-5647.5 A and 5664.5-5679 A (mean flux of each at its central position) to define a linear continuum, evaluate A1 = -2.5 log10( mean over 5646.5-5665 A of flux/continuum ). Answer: 0.00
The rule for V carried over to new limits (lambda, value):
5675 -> 3.072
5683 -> 2.995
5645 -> 2.813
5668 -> 3.017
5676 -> 3.067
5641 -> 2.906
